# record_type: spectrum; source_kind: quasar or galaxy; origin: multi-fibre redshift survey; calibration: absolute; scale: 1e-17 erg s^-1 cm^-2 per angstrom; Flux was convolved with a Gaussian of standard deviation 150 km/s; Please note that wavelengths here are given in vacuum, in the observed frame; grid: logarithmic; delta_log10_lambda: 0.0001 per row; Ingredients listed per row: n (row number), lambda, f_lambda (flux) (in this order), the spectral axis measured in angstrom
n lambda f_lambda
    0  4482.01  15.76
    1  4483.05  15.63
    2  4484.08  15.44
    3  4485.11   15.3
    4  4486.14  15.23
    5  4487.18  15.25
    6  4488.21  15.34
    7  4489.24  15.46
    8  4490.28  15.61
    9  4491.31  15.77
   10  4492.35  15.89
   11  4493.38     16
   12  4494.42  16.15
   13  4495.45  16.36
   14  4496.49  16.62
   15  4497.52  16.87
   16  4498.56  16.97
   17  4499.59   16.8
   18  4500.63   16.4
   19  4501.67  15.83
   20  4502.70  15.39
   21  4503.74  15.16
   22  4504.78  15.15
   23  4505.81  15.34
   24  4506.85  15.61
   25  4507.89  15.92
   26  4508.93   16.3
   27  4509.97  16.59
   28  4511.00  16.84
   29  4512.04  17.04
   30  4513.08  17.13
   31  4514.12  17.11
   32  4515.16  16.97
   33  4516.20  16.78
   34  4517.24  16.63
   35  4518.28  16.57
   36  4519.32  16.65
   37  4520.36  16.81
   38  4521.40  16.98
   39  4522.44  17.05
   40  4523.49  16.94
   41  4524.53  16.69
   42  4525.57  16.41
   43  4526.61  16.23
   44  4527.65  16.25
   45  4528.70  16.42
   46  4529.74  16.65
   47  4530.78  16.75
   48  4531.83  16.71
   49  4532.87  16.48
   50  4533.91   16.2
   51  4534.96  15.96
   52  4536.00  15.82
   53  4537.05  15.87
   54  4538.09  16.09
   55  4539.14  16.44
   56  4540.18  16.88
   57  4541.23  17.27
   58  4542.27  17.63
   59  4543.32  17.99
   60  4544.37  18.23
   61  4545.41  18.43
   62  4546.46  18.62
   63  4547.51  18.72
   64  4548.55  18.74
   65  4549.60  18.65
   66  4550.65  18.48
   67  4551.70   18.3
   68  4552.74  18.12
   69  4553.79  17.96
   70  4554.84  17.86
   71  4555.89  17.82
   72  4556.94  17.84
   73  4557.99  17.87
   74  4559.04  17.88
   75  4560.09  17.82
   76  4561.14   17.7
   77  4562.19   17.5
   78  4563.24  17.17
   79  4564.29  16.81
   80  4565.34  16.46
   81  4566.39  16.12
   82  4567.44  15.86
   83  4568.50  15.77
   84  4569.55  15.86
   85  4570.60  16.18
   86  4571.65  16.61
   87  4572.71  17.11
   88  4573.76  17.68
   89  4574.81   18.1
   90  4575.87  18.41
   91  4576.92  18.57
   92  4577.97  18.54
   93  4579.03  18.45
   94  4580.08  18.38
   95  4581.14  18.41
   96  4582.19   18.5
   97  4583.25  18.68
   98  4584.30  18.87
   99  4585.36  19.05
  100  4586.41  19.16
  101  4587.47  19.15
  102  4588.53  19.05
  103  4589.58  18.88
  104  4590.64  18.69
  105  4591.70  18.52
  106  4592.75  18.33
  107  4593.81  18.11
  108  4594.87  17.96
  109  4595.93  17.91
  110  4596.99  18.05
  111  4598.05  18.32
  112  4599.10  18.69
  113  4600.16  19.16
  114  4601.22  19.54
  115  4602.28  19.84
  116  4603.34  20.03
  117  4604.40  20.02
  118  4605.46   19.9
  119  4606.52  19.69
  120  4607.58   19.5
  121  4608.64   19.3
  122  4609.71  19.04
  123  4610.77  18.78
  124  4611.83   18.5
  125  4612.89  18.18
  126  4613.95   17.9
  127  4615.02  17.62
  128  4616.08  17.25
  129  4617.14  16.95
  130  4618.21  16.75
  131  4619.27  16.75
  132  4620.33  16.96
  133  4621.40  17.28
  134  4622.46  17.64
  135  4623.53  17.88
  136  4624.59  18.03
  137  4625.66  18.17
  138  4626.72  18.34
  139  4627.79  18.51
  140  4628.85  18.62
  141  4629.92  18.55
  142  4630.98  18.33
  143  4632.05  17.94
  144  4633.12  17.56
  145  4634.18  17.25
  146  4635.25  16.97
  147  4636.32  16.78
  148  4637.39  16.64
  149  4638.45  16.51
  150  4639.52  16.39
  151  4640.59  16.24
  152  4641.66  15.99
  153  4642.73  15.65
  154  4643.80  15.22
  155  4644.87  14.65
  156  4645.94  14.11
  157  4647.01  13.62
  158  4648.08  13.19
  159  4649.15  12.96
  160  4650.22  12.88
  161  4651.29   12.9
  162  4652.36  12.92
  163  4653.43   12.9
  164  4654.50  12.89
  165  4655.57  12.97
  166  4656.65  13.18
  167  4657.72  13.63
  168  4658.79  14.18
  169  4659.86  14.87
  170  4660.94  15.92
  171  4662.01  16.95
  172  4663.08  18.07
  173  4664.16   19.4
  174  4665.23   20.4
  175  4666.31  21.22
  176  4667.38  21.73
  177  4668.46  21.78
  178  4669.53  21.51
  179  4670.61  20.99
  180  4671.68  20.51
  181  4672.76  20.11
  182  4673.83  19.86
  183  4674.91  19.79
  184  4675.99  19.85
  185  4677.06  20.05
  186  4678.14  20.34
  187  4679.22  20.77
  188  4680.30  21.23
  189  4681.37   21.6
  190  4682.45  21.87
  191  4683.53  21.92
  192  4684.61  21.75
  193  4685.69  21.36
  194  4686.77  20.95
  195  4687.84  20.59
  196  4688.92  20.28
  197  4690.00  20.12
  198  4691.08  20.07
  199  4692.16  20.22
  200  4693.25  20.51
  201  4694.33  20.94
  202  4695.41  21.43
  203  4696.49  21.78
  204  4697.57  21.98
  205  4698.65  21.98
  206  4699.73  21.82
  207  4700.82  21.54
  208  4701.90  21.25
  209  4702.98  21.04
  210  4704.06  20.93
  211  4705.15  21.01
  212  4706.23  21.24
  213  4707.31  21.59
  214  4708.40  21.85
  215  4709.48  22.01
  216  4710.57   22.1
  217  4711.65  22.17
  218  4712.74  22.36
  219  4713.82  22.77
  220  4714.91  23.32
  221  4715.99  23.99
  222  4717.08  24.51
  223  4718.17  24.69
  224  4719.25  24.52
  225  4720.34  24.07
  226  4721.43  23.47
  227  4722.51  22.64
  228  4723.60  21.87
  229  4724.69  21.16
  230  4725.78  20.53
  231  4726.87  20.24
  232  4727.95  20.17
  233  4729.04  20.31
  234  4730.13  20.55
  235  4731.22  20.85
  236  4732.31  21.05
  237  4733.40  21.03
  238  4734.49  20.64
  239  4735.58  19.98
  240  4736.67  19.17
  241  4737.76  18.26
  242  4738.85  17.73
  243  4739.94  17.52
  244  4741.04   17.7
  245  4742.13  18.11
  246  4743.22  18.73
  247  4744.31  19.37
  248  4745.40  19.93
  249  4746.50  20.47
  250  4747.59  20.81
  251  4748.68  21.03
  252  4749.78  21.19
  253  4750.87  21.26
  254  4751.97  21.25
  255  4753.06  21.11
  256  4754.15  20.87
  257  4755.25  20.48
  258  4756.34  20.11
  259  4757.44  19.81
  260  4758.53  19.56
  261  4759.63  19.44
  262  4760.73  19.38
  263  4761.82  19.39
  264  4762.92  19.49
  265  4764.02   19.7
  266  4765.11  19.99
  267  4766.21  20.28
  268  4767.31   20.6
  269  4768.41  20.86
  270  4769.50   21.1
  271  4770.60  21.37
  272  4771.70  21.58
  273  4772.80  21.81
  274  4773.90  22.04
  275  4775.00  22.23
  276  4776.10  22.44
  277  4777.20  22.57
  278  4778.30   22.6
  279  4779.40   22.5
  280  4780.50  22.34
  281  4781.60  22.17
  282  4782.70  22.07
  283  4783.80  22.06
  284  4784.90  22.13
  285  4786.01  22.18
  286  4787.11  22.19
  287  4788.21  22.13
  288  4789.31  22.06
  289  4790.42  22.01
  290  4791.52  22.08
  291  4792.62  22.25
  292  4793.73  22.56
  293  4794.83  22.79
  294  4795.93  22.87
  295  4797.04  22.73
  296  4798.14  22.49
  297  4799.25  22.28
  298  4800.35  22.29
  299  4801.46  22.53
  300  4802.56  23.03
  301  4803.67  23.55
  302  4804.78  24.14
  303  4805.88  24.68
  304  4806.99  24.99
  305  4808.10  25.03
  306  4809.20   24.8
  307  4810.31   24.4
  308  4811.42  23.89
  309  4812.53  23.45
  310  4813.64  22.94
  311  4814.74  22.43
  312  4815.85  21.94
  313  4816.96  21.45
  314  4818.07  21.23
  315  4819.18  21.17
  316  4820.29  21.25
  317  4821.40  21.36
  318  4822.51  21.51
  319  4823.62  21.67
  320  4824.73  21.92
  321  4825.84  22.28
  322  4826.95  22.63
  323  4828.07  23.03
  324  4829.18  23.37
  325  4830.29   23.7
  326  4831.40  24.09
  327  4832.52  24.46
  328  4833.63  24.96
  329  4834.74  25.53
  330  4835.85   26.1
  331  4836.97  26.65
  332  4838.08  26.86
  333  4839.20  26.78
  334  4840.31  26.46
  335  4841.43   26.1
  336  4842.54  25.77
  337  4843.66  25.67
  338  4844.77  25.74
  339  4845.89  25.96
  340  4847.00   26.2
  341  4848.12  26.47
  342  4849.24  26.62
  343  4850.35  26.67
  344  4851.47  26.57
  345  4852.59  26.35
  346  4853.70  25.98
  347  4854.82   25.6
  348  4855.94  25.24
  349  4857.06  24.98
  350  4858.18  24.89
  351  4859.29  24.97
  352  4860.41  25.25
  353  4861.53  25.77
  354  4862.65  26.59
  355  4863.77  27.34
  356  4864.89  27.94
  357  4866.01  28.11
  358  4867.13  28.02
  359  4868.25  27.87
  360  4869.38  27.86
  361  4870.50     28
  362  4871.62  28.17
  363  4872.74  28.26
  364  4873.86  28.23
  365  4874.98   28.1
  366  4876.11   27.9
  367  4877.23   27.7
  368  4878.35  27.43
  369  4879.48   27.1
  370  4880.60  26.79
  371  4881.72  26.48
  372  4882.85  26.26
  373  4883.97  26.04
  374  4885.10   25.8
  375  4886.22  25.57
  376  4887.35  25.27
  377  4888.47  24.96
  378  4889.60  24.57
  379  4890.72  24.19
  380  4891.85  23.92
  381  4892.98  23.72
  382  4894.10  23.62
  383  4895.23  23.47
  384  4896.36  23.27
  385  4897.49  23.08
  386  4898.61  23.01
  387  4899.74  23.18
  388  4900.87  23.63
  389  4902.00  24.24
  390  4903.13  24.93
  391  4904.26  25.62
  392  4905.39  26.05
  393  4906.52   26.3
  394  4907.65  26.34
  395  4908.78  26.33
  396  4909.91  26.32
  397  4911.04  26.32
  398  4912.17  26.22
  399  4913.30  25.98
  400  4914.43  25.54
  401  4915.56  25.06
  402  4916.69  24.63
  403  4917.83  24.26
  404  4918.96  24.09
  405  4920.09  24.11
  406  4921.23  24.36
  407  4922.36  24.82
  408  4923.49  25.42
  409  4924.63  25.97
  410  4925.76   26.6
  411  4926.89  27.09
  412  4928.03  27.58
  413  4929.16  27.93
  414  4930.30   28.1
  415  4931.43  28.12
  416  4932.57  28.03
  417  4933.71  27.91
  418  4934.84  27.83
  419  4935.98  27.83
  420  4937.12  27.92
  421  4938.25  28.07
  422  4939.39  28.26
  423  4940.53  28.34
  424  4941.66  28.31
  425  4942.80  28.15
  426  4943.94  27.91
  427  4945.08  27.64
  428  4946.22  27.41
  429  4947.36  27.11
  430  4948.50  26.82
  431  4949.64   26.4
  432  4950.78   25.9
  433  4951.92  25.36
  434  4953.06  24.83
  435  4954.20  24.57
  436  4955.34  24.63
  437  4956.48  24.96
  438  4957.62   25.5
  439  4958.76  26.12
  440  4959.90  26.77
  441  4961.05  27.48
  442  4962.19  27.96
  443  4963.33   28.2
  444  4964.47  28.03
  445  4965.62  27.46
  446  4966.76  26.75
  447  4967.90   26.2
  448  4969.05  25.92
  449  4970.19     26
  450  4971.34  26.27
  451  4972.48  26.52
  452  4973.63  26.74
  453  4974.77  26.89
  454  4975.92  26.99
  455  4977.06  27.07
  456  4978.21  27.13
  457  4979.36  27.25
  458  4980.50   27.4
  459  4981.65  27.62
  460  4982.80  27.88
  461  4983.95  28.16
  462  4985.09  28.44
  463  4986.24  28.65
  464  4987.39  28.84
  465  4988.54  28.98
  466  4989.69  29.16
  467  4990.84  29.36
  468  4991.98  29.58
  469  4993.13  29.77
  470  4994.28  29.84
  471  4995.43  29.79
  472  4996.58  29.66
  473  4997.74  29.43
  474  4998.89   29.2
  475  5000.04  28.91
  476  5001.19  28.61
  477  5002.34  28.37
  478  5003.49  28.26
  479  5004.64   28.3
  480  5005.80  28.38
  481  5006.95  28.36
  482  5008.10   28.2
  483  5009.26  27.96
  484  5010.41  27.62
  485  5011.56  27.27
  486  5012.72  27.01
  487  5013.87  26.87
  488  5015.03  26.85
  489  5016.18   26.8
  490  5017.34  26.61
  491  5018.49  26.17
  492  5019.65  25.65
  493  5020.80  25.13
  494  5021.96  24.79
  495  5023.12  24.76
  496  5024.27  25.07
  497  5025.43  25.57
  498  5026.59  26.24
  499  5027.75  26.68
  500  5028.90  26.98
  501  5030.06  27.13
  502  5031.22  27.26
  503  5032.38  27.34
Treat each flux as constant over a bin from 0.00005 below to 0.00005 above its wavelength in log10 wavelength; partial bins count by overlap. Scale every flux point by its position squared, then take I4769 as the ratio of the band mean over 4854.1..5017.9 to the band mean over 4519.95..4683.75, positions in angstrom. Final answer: 1.75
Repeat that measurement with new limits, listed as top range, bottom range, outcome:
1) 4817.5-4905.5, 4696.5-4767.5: 1.28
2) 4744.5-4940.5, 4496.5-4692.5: 1.53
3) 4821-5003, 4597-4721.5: 1.54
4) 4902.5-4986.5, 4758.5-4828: 1.28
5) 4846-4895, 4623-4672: 1.74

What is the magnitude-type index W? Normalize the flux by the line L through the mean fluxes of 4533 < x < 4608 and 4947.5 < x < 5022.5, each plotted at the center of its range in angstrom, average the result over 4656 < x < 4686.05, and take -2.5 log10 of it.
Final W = 0.05 mag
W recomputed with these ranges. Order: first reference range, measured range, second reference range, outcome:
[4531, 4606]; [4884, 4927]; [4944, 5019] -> 0.03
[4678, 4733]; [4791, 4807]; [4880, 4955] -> 0.03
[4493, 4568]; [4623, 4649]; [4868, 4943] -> 0.17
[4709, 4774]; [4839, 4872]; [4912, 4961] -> -0.10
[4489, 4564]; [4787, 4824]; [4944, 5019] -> 0.03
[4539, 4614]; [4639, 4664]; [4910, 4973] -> 0.34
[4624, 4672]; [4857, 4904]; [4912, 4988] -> -0.06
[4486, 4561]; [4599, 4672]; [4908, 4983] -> 0.13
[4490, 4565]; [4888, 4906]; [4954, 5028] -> 0.05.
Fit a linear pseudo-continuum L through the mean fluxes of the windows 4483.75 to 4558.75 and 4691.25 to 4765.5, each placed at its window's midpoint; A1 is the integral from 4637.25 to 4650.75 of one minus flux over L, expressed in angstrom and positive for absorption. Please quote 3.0 angstrom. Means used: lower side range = 16.7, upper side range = 20.9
